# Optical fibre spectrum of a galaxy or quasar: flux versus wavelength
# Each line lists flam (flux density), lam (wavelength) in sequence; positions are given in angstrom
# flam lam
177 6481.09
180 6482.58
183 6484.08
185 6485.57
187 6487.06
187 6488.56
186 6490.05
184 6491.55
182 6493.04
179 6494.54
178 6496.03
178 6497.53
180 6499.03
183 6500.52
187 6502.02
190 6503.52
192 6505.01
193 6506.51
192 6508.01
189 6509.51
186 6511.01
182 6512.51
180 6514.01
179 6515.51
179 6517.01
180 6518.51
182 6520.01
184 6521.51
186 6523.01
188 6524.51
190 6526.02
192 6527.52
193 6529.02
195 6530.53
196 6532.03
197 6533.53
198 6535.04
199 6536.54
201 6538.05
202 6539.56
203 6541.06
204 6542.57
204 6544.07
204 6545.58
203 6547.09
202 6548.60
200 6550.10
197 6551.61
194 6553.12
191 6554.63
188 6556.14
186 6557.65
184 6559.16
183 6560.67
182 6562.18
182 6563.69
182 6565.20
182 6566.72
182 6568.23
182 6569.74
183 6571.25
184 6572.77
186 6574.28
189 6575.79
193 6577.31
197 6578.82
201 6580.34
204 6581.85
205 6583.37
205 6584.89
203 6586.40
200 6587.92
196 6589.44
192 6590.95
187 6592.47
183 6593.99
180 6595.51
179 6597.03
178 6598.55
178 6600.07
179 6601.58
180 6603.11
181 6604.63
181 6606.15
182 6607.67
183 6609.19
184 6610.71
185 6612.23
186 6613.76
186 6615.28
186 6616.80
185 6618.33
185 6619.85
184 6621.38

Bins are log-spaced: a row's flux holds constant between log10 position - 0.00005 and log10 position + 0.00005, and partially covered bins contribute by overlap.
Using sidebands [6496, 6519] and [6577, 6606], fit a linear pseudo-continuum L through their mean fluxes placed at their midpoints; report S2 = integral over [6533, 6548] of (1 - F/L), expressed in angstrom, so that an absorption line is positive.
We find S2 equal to -1.2 angstrom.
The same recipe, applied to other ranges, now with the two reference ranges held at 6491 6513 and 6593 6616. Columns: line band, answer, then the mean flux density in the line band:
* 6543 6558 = -1.13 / 197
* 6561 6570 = 0.05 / 182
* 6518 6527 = -0.05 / 185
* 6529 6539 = -0.73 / 197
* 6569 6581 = -0.44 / 189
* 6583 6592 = -0.85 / 200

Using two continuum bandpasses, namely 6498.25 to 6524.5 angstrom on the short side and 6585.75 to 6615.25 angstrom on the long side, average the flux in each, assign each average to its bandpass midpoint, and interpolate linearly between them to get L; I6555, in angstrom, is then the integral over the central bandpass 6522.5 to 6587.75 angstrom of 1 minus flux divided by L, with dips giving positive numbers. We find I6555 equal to -3.0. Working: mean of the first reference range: 185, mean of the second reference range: 185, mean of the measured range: 194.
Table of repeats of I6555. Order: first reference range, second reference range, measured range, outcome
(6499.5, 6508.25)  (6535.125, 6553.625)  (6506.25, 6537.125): 0.9 angstrom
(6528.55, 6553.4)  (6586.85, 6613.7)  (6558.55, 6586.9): 0.2 angstrom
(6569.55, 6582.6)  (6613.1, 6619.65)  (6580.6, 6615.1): 0.1 angstrom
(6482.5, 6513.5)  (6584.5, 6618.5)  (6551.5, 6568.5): 0.0 angstrom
